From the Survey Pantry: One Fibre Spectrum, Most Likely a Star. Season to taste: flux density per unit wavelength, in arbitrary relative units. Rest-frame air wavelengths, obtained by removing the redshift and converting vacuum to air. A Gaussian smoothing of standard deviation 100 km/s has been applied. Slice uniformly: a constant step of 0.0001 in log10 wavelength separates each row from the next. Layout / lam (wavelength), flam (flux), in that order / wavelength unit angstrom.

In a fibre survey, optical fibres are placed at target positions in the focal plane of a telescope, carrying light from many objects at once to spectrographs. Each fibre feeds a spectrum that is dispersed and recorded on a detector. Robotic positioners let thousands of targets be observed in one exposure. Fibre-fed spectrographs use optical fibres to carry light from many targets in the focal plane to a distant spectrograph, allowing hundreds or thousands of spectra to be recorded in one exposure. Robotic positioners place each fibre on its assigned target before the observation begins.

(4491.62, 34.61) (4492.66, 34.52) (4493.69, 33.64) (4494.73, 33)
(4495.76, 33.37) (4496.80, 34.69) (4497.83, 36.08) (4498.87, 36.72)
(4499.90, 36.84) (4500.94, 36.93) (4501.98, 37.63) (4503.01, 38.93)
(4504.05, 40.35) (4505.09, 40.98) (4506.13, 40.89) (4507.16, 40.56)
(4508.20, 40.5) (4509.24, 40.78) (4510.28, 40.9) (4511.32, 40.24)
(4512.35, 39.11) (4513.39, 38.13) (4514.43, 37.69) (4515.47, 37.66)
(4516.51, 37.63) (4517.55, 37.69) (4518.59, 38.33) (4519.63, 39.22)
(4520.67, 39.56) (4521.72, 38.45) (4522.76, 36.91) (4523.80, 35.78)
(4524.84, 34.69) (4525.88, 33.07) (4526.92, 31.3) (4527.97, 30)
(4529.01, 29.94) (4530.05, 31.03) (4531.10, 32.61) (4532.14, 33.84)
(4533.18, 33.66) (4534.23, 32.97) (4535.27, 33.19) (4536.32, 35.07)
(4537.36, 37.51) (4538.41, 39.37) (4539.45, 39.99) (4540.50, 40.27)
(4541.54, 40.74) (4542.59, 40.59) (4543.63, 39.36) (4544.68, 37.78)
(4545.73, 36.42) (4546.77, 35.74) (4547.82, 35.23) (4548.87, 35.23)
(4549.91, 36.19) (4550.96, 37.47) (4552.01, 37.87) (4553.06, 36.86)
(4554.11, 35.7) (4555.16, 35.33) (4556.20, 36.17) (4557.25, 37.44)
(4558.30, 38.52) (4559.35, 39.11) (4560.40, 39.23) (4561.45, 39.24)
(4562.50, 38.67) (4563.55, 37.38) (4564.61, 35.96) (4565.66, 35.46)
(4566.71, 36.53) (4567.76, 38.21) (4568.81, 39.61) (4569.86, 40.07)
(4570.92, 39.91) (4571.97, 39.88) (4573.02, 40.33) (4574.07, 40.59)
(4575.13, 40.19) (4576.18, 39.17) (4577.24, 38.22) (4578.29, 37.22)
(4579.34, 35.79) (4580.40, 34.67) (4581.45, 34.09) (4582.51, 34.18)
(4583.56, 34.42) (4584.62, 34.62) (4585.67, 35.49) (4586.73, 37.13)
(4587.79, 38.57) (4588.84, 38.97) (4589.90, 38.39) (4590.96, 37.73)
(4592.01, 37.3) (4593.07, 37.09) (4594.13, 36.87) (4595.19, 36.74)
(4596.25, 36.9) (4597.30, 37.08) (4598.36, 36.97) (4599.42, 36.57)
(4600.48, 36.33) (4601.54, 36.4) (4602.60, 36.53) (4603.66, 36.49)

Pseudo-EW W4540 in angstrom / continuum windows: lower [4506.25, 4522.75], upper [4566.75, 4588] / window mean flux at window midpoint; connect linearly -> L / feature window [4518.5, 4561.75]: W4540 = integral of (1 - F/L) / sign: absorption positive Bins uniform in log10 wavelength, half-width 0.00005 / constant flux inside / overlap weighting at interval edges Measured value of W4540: 2.4 angstrom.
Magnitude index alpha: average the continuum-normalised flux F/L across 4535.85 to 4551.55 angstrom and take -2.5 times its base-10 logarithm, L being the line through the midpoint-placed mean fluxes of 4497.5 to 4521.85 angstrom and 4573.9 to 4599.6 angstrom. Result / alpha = 0.01 mag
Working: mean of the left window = 38.8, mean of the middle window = 37.8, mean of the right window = 37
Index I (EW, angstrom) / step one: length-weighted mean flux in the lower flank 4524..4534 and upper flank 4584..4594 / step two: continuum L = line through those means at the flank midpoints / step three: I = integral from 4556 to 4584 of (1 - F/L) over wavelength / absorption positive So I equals -1.7 angstrom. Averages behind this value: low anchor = 32.4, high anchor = 37.2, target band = 37.8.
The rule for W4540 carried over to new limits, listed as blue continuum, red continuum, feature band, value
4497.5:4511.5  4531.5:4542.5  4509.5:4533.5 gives 1.2 angstrom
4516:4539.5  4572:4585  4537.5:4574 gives -1.8 angstrom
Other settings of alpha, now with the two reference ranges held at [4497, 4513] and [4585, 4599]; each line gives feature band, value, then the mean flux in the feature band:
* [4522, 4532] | 0.17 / 33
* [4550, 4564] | 0.01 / 37.6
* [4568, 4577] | -0.06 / 39.8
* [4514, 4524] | 0.02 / 37.9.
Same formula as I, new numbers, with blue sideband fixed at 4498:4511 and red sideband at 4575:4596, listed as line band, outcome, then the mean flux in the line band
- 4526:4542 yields 1.51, 34.7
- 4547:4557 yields 0.41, 36.3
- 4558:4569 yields -0.14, 37.9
